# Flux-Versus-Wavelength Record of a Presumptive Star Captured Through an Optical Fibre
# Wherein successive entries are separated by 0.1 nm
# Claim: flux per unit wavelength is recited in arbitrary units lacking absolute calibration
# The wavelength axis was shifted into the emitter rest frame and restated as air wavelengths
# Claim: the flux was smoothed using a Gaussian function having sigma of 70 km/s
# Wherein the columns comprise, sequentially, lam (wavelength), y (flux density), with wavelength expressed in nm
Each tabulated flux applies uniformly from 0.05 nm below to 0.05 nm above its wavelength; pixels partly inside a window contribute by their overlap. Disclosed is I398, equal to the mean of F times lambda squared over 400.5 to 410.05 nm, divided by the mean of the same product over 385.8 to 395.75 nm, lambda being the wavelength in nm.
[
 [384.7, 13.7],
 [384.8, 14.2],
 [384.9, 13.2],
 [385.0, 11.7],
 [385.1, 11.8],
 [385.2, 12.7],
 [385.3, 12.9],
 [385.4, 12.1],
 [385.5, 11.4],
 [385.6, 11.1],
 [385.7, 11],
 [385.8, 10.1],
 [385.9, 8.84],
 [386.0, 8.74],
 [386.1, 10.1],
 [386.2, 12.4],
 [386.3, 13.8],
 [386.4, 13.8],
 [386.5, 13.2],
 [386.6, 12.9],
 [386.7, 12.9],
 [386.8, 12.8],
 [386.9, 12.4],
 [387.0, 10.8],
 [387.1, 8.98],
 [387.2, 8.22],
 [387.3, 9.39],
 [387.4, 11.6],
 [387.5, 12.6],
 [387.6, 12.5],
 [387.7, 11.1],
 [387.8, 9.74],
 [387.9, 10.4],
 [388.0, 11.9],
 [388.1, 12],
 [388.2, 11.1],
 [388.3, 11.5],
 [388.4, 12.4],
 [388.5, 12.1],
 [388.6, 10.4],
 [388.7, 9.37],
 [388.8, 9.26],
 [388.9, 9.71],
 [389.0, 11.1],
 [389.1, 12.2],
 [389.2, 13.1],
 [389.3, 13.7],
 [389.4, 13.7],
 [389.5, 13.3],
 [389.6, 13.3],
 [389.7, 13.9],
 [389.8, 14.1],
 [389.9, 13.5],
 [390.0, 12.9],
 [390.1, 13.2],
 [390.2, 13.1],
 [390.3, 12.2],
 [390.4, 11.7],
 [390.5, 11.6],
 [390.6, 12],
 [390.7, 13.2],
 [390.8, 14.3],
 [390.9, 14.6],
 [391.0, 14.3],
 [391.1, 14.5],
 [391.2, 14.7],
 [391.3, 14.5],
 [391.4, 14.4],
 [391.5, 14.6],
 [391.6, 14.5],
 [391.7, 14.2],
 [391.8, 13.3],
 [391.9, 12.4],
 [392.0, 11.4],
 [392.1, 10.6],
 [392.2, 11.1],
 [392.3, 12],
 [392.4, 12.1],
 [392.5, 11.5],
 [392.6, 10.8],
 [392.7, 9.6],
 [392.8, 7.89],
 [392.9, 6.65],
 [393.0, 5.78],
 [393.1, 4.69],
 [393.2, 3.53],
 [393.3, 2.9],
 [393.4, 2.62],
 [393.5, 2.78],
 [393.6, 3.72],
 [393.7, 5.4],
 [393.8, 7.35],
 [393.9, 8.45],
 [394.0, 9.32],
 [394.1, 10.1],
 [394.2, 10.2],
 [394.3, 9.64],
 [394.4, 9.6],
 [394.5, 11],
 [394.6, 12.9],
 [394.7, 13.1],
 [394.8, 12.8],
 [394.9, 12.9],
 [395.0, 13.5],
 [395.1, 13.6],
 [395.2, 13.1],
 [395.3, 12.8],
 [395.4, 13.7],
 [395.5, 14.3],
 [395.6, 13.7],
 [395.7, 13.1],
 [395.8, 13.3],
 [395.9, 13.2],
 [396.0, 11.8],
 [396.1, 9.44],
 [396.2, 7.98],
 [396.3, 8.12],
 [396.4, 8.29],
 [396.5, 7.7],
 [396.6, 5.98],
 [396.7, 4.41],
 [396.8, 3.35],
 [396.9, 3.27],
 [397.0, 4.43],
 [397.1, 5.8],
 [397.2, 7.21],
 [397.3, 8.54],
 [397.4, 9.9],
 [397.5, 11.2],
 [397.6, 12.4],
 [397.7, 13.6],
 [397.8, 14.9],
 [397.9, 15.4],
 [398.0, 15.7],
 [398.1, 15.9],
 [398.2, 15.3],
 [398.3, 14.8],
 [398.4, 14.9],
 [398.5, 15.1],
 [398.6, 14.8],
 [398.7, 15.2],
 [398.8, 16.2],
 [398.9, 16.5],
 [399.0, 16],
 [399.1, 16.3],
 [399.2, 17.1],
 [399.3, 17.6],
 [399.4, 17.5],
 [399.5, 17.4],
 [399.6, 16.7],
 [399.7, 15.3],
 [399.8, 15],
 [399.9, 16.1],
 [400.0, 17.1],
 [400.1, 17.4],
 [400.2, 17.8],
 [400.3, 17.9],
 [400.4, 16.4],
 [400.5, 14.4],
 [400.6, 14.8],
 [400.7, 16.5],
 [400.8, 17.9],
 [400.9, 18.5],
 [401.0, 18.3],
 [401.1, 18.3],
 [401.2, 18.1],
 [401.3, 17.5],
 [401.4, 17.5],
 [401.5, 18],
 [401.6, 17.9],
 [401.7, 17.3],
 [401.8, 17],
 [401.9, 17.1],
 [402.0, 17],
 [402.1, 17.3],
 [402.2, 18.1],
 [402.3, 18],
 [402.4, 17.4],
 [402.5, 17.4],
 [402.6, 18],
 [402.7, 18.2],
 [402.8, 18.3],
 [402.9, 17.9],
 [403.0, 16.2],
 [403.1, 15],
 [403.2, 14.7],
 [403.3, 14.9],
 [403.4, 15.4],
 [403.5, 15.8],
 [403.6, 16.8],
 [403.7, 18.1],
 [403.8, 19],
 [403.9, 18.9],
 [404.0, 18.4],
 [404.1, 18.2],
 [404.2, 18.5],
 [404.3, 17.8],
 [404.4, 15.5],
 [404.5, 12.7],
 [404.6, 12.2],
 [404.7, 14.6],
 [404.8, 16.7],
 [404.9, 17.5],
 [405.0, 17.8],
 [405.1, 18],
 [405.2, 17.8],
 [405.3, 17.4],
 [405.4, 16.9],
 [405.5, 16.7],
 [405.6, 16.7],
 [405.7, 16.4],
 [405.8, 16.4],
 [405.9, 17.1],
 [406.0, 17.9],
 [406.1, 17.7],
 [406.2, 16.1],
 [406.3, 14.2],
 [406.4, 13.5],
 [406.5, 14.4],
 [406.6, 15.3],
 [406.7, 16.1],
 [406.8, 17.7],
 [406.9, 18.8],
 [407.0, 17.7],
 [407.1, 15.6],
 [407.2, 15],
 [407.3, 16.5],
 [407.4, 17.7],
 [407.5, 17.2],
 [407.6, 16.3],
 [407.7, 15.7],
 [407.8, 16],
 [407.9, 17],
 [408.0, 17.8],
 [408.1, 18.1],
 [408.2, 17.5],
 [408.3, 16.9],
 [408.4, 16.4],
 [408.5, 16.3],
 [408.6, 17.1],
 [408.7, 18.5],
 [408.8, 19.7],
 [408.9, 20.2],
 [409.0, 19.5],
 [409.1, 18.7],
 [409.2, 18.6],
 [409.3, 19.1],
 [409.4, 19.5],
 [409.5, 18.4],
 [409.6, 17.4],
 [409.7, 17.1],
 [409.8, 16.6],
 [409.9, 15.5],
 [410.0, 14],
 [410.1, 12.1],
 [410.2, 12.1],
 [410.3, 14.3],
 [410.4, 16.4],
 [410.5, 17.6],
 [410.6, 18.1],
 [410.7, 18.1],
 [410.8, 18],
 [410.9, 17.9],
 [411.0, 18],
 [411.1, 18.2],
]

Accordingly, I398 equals 1.62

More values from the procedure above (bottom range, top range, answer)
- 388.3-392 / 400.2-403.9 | 1.41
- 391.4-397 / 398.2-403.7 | 1.78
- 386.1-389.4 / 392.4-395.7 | 0.85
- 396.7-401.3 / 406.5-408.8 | 1.22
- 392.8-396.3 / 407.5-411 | 1.91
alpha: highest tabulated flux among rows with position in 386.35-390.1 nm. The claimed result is 14.1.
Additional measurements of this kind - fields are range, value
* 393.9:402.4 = 18.5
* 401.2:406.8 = 19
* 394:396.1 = 14.3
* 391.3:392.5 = 14.6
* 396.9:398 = 15.7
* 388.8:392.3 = 14.7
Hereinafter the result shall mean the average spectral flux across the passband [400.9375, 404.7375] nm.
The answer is 17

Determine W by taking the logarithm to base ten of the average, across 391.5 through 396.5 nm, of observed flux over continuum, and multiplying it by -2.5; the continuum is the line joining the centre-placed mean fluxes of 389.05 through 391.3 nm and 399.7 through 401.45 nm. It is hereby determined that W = 0.40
